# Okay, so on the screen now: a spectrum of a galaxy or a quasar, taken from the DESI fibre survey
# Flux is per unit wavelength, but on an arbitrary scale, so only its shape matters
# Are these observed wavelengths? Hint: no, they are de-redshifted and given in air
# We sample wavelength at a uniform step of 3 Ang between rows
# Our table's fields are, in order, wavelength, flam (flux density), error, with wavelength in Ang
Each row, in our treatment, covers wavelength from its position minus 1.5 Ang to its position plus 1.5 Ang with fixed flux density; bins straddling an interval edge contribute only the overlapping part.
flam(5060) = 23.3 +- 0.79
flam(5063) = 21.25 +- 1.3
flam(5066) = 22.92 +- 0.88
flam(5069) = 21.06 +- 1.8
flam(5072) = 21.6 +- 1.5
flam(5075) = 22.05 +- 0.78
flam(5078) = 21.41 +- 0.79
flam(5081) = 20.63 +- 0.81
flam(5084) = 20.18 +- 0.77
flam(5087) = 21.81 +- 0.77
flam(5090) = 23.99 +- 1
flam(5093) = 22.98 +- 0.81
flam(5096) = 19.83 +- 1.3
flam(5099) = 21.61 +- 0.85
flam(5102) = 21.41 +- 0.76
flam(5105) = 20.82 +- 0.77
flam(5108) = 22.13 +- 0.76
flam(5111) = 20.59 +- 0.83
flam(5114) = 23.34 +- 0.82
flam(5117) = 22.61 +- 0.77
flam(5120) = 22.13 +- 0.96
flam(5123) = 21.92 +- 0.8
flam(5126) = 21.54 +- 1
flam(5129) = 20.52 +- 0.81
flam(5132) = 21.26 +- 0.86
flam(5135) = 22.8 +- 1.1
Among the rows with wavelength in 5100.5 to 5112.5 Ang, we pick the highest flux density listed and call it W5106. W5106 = 22.13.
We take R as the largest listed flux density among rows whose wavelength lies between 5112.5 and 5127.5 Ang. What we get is 23.34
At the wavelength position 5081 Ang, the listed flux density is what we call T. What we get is 20.63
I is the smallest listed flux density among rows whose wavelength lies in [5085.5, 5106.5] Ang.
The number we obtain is 19.83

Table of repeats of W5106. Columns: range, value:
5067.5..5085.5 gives 22.05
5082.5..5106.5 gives 23.99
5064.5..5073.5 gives 22.92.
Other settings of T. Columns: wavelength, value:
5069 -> 21.06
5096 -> 19.83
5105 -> 20.82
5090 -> 23.99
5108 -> 22.13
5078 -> 21.41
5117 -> 22.61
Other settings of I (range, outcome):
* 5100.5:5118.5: 20.59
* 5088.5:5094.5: 22.98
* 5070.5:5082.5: 20.63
